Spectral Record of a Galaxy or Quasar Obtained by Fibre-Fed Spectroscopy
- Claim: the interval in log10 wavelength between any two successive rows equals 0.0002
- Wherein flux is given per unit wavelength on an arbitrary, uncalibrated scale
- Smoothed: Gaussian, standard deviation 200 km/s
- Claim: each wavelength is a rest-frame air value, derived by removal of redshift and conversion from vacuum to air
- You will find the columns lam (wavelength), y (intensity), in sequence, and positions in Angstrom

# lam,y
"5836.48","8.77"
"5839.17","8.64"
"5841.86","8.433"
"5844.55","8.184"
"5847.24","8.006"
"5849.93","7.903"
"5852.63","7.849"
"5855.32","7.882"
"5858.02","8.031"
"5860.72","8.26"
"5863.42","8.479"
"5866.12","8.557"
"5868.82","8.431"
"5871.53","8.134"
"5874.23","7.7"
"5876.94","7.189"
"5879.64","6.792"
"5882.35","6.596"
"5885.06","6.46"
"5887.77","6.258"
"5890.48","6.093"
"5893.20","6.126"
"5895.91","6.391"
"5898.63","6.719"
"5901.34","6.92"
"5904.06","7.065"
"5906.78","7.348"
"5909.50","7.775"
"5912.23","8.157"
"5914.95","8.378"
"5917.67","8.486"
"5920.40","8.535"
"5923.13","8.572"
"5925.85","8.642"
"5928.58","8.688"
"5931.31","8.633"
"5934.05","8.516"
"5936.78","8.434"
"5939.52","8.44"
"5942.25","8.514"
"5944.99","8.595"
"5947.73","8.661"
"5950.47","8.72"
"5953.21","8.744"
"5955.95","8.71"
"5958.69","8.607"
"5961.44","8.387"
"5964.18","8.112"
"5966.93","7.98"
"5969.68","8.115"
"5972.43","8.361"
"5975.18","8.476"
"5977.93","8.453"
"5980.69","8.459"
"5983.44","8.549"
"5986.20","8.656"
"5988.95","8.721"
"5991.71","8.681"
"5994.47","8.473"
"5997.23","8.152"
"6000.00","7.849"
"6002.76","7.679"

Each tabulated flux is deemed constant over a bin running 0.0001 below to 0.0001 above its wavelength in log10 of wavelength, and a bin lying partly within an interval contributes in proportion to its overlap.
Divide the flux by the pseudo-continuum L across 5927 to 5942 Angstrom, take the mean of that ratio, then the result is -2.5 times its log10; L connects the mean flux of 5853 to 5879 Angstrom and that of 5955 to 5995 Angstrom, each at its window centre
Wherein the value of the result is -0.032 mag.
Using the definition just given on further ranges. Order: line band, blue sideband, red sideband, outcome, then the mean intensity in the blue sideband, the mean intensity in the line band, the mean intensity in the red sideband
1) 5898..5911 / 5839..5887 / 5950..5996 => 0.124 mag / 7.82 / 7.2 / 8.48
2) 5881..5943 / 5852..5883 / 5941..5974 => 0.073 mag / 7.85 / 7.64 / 8.46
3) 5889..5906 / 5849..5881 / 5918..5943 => 0.245 mag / 7.93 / 6.58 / 8.55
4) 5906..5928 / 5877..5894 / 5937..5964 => -0.109 mag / 6.46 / 8.28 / 8.57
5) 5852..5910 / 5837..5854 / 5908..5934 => 0.139 mag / 8.2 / 7.31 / 8.43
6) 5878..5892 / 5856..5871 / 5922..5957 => 0.286 mag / 8.31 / 6.45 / 8.61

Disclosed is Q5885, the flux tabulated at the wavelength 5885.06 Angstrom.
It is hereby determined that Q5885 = 6.46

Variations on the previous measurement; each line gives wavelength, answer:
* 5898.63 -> 6.719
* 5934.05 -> 8.516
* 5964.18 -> 8.112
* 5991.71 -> 8.681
